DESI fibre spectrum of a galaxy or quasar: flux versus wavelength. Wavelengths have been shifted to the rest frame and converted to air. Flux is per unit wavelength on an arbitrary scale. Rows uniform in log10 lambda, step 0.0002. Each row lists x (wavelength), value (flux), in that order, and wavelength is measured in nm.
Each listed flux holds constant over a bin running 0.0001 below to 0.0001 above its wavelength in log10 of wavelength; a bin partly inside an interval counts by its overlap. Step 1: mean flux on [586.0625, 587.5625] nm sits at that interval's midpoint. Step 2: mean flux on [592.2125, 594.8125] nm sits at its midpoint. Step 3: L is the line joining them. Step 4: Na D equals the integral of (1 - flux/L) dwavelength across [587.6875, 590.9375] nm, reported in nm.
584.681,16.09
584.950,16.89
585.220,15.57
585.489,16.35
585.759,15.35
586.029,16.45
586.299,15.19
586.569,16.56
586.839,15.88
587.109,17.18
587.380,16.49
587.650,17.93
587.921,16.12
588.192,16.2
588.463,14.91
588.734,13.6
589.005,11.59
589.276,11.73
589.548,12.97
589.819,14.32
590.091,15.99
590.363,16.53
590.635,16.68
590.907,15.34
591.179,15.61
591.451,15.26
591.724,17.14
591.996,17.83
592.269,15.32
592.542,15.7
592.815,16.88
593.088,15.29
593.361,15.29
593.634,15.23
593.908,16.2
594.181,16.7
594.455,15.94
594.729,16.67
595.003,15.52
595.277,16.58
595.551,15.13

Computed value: 0.29 nm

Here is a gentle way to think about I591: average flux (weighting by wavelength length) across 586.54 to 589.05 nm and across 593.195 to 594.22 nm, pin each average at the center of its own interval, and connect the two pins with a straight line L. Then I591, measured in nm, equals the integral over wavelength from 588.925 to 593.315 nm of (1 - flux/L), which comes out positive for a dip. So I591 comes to 0.13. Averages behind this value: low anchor 15.8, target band 15.3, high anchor 15.8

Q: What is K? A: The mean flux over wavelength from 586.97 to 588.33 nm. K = 16.8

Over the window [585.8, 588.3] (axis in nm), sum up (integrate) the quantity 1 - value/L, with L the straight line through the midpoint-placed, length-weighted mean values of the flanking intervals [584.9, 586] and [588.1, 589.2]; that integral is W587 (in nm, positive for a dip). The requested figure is -0.25 nm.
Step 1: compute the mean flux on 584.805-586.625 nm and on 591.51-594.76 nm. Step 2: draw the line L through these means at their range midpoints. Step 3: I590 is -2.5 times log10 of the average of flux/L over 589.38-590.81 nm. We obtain 0.06 mag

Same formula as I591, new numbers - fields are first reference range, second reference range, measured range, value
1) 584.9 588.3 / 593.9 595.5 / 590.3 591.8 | 0.02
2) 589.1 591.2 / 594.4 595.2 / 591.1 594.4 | -0.11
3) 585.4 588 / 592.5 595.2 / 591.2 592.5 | -0.02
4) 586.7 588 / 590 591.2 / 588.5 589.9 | 0.29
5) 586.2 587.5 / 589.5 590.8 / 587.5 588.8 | 0.01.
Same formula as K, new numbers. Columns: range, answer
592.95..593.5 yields 15.3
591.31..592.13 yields 16.7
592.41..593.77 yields 15.7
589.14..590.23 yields 13.8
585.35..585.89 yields 15.9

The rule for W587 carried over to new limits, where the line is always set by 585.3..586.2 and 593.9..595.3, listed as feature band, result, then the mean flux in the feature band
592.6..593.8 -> 0.04 nm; 15.7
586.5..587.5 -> -0.03 nm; 16.5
